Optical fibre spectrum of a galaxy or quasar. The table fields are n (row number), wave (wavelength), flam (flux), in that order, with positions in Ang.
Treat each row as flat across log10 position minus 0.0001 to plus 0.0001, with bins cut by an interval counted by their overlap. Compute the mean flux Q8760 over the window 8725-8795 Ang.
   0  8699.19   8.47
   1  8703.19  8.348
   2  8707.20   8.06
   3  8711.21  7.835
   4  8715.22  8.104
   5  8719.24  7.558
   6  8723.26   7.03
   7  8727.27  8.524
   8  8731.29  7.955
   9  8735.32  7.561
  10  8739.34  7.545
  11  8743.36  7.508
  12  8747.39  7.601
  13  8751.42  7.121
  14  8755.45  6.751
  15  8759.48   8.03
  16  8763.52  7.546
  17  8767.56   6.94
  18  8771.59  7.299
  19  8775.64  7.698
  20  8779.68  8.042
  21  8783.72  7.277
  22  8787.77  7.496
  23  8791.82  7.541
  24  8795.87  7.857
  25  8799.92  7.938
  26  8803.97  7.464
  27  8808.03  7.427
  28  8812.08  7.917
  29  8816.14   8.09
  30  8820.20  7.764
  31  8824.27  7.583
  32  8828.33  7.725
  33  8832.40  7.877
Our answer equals 7.56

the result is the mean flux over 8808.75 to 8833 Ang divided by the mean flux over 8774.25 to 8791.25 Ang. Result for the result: 1.02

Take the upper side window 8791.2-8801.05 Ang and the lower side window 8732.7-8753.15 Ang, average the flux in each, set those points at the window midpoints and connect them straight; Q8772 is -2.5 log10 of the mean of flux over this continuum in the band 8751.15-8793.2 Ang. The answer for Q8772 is 0.03 mag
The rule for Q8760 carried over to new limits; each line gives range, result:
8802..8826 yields 7.71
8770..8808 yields 7.62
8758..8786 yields 7.54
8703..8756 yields 7.68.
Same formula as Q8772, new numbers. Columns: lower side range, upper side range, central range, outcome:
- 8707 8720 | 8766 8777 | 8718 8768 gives 0.01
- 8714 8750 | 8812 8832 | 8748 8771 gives 0.06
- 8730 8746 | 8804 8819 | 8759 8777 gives 0.03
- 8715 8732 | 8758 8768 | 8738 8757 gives 0.05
